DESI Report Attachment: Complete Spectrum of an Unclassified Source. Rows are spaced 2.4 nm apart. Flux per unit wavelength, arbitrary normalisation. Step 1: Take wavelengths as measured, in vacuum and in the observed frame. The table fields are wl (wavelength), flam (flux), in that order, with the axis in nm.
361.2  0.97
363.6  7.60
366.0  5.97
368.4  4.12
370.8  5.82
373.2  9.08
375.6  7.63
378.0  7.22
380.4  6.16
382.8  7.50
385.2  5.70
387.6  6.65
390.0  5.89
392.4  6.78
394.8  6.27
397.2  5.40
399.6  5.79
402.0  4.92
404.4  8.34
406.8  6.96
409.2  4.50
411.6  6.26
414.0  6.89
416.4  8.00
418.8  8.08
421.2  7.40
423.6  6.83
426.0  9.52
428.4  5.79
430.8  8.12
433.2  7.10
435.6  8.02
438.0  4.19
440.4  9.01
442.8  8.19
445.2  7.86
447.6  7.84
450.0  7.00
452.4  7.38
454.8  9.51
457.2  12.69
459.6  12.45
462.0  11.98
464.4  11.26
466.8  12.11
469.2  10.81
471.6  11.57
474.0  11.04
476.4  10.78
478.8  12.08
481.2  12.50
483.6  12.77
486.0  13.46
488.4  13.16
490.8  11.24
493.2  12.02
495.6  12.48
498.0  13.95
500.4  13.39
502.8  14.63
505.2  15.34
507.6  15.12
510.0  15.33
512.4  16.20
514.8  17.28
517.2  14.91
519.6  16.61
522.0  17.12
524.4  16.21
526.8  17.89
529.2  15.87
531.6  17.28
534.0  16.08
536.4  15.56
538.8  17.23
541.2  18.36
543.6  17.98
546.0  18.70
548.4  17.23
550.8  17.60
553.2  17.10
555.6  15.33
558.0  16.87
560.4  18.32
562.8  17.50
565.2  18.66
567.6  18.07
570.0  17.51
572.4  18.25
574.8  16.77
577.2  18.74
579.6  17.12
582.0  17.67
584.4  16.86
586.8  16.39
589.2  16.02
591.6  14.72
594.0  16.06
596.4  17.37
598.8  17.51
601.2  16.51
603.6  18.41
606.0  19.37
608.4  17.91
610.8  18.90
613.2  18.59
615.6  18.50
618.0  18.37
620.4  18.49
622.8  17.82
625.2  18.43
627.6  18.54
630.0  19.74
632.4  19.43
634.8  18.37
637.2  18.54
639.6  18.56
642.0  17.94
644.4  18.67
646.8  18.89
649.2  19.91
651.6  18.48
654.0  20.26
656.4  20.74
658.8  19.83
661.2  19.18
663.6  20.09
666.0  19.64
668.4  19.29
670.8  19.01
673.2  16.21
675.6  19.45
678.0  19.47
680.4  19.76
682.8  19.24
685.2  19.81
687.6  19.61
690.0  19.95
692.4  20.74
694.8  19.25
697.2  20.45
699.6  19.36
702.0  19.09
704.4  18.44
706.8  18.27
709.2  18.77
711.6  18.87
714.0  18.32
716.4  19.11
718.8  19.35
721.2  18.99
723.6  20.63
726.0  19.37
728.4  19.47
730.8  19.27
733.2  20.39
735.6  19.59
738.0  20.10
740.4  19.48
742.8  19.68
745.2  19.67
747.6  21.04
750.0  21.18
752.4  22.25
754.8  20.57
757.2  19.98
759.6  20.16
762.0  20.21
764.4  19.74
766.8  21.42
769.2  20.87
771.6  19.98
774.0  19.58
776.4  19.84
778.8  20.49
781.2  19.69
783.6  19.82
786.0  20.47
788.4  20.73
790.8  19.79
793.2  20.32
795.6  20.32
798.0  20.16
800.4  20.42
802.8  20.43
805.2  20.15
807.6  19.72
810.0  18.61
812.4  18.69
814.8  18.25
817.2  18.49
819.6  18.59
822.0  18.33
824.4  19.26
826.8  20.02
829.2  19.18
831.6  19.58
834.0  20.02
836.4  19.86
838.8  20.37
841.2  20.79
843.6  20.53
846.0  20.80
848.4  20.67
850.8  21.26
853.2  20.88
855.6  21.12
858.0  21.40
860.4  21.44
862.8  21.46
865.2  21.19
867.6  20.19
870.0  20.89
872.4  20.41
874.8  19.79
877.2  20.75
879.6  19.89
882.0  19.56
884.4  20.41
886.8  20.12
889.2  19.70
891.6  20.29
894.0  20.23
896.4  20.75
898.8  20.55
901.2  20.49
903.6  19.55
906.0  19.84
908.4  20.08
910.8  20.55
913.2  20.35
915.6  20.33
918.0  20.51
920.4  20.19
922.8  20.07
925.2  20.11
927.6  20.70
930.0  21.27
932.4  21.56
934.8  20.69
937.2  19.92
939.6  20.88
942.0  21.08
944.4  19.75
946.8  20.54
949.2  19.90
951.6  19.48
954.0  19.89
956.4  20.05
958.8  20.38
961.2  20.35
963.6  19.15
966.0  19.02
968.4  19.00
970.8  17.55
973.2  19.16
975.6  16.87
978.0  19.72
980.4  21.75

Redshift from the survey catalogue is 0.141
